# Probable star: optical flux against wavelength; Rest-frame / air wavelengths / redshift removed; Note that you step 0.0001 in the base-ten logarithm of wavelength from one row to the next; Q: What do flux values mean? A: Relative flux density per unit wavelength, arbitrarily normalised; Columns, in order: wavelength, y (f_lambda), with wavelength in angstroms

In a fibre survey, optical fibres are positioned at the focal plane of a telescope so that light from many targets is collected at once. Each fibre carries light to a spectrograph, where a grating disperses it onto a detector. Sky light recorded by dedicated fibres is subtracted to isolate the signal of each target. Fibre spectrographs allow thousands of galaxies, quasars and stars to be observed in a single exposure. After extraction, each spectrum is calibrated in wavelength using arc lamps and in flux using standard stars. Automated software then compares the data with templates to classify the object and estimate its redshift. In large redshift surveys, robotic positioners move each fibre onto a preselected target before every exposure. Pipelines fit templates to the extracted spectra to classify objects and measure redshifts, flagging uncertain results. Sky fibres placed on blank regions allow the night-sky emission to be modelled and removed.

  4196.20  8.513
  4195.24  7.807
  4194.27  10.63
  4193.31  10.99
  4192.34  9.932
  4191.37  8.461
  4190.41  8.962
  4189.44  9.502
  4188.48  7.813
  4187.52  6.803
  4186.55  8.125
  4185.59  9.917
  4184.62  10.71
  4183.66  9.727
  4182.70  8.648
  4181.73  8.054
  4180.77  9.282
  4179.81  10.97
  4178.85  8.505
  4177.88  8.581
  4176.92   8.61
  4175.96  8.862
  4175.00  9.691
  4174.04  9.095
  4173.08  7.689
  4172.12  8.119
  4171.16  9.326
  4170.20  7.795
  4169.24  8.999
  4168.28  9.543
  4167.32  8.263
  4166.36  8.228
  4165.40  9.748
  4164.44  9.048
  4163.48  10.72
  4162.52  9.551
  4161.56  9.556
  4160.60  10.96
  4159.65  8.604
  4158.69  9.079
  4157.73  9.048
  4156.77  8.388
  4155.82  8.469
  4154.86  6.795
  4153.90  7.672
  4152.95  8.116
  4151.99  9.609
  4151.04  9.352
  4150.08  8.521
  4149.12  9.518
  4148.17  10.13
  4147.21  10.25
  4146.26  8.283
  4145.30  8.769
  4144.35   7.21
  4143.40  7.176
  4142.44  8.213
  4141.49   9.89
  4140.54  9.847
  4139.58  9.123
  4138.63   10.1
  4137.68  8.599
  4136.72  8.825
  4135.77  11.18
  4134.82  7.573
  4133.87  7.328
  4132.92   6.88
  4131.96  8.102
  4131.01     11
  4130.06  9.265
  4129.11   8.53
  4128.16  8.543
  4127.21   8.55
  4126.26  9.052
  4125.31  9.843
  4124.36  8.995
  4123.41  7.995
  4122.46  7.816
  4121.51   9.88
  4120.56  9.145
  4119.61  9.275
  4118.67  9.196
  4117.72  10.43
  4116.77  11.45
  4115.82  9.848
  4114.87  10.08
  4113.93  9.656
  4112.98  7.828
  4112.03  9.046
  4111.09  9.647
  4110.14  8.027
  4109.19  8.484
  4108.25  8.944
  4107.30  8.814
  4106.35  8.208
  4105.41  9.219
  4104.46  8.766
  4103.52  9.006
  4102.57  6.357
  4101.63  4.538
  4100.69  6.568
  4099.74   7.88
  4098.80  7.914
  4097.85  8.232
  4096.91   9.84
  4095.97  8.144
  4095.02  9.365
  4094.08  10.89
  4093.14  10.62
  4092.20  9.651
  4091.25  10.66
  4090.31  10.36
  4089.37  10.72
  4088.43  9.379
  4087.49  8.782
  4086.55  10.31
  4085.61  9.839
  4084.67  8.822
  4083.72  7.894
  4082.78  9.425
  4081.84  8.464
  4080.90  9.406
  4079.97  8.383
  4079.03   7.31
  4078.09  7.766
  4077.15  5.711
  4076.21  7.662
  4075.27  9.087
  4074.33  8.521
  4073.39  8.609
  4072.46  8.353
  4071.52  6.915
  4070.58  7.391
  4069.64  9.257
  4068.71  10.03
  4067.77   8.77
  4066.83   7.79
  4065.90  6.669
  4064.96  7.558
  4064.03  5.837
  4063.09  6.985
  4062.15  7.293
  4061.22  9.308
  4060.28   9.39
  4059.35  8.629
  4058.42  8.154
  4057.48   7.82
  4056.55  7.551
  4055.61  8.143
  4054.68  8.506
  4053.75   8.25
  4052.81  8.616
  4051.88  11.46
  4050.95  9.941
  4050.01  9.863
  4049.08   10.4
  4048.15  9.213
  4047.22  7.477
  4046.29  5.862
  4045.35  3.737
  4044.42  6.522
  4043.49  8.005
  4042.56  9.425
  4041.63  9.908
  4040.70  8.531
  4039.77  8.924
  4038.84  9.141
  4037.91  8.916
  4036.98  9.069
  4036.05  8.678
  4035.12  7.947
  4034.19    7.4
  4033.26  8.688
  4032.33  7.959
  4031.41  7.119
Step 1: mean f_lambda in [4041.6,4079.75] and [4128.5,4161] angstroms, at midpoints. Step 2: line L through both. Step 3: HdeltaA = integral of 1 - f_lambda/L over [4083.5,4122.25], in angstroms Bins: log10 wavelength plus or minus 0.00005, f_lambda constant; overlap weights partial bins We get -2.70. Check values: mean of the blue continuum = 8.12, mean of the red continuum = 8.83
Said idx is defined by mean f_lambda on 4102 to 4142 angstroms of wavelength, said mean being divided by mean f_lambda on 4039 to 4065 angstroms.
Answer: 1.09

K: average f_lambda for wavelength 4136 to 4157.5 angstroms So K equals 8.8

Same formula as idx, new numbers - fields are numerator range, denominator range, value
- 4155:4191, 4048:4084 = 1.07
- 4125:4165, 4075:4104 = 1.03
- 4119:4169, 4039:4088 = 1.07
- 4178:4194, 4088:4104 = 1.04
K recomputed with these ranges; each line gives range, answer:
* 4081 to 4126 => 9.03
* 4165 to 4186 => 9.01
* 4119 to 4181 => 8.92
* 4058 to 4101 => 8.59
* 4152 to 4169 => 8.95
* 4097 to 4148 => 8.76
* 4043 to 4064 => 8.18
